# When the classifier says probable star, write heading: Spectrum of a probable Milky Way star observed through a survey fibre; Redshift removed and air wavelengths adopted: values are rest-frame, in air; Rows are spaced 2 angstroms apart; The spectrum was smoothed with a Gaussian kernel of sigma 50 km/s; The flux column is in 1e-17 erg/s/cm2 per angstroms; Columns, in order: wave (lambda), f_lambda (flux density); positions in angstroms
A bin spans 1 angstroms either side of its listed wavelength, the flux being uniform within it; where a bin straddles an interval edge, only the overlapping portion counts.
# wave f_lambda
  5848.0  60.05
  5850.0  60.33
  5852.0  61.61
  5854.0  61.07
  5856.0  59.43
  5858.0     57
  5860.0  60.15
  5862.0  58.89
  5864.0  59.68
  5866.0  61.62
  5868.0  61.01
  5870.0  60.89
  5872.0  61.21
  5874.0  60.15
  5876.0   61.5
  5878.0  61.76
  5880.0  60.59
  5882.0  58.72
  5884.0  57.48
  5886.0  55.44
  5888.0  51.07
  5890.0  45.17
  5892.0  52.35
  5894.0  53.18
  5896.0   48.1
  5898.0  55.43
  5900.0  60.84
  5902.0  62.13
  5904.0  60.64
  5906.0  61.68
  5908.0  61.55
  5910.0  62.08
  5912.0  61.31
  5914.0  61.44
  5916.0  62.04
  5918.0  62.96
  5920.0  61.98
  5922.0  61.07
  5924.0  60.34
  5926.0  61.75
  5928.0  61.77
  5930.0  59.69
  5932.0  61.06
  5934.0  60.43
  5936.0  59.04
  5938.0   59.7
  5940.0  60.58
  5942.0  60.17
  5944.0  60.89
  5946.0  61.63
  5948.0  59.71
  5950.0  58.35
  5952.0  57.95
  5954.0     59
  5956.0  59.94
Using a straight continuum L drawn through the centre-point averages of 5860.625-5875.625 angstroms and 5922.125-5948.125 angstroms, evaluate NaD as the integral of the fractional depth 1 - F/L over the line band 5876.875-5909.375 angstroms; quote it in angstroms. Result 2.1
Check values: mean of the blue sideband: 60.5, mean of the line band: 56.7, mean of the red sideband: 60.6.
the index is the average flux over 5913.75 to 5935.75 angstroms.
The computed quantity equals 61.2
